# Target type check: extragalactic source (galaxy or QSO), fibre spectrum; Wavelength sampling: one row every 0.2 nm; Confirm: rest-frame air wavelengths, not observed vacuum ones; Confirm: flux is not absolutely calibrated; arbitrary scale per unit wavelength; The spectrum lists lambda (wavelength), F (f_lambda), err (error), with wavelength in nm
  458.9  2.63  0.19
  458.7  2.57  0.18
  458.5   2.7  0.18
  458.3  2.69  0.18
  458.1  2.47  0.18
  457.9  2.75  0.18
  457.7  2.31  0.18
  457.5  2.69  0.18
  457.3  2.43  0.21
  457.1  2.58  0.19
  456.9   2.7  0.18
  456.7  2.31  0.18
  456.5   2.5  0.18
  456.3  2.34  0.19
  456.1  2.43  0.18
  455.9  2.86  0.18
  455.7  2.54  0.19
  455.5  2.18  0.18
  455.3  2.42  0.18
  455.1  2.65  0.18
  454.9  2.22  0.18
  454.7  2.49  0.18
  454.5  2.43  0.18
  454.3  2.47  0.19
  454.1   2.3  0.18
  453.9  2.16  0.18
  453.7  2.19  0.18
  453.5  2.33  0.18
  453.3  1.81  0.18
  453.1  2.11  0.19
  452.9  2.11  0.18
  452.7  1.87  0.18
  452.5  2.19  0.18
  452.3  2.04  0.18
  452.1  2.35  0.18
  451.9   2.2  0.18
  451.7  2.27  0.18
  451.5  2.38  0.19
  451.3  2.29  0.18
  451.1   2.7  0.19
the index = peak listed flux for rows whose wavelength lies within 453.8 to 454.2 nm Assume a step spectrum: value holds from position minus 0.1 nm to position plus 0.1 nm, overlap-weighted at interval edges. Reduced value 2.3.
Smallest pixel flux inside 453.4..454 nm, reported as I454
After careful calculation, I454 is 2.16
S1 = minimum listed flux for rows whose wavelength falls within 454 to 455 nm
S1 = 2.22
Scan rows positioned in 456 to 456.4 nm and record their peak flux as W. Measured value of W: 2.43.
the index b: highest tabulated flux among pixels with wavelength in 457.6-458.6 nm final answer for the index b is 2.75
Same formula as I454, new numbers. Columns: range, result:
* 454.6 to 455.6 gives 2.18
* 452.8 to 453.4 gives 1.81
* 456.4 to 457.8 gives 2.31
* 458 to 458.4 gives 2.47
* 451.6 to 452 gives 2.2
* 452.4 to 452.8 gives 1.87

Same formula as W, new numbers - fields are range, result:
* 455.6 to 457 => 2.86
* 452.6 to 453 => 2.11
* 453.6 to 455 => 2.49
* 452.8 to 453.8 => 2.33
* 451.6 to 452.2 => 2.35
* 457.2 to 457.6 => 2.69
